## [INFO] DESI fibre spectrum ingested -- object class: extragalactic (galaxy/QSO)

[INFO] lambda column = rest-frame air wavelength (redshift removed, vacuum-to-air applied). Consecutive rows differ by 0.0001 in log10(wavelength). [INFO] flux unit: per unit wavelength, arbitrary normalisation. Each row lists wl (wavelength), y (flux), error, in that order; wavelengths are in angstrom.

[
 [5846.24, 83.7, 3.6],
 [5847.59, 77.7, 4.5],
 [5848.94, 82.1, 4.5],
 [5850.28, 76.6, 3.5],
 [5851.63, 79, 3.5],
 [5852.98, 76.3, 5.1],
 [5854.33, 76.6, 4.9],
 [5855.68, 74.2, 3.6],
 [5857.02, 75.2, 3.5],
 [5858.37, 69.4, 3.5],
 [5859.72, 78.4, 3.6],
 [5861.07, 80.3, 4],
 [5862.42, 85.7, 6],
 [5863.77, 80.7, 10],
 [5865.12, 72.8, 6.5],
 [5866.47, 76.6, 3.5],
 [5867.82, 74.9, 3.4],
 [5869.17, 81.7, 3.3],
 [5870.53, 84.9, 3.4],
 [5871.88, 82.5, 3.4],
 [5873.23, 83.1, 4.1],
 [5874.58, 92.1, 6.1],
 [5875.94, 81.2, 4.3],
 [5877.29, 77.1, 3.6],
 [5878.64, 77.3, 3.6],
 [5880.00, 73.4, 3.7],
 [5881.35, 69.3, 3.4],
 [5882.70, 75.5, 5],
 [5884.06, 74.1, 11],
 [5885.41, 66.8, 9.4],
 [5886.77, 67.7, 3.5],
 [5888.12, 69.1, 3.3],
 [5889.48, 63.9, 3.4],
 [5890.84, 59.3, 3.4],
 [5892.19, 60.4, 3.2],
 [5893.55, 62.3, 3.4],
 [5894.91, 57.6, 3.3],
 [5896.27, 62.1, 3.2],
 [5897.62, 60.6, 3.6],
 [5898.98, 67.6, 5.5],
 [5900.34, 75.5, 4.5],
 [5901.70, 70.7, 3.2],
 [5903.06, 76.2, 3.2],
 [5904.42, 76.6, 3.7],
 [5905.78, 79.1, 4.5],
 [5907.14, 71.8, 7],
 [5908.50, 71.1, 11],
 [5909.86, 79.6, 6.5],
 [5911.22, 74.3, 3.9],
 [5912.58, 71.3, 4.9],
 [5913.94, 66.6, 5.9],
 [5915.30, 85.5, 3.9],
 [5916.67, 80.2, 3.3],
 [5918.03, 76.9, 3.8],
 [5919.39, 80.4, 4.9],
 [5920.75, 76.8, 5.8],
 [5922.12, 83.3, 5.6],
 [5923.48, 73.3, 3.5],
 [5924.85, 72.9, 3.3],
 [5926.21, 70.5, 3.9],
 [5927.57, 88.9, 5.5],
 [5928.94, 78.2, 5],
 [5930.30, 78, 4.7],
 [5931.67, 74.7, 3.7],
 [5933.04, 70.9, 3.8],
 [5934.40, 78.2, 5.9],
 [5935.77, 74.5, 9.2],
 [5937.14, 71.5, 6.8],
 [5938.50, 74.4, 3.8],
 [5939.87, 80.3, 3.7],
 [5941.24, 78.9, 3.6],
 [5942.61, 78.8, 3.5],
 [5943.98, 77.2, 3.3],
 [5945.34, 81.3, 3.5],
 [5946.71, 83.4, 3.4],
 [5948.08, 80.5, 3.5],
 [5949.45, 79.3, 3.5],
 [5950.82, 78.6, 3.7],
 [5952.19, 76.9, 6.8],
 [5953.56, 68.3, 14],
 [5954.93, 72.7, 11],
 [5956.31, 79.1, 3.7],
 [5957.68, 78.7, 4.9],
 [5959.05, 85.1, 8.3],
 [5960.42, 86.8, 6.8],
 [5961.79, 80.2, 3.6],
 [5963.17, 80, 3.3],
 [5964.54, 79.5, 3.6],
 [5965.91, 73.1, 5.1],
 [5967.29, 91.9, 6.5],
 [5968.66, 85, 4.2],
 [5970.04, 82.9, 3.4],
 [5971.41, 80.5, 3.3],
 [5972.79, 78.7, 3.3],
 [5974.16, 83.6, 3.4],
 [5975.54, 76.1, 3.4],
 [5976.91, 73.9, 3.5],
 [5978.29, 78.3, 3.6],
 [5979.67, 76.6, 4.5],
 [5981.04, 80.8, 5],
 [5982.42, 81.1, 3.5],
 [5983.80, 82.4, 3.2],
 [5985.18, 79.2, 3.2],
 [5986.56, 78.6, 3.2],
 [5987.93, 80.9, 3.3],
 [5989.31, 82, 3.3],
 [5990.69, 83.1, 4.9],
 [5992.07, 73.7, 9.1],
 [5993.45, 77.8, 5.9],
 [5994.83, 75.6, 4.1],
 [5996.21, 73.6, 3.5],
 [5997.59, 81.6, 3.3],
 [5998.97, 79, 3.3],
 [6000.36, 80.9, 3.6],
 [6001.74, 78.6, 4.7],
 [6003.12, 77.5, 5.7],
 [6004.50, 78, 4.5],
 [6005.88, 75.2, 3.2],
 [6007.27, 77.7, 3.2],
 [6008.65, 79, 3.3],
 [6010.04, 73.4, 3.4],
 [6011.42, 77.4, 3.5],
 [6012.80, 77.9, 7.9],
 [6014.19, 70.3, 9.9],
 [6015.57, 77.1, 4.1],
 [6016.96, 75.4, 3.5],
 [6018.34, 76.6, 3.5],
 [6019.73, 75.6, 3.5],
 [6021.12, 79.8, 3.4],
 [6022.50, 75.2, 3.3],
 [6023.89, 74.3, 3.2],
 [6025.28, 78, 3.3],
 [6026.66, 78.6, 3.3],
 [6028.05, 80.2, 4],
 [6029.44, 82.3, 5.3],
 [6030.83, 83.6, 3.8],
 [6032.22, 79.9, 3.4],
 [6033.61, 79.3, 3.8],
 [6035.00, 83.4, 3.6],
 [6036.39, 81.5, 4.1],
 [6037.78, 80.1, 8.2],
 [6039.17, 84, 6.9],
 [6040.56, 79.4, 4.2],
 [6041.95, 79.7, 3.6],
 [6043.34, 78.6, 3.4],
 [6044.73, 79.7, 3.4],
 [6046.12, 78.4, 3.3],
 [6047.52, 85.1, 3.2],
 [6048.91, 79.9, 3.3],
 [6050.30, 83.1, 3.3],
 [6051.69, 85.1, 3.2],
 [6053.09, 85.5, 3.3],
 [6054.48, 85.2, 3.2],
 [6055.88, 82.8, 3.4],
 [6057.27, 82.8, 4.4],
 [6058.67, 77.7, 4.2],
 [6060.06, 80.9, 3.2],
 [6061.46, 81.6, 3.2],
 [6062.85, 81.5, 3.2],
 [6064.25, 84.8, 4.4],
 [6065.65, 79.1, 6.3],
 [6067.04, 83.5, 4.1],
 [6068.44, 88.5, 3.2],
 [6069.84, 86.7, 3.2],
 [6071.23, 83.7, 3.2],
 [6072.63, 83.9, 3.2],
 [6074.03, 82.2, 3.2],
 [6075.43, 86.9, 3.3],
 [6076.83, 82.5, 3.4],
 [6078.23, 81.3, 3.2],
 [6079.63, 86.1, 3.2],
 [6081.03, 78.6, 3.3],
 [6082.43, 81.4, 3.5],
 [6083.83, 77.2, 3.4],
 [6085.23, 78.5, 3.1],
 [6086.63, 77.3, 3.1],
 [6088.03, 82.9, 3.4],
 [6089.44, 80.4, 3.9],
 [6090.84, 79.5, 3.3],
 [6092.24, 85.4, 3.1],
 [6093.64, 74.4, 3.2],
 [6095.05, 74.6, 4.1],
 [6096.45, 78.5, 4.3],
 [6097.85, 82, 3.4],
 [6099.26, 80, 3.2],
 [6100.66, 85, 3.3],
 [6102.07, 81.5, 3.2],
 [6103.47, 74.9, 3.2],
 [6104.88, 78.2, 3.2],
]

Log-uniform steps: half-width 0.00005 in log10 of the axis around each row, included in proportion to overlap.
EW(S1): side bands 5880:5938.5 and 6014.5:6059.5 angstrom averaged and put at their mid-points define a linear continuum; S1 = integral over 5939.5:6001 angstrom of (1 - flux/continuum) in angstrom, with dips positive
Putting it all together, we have -2.67 angstrom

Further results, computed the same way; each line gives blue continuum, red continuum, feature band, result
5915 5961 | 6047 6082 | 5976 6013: 0.9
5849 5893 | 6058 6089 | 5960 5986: -0.5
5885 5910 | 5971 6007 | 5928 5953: -1.5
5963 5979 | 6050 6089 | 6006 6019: 0.8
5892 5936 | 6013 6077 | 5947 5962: -0.6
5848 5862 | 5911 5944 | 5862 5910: 2.3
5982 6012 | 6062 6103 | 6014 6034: 0.4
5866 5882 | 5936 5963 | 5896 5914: 1.6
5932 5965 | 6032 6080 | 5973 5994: 0.1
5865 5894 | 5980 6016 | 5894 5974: -0.8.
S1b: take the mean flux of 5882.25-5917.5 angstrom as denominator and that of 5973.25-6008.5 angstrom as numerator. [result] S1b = 1.12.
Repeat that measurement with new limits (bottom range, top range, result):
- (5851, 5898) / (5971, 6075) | 1.08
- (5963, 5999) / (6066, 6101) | 1.02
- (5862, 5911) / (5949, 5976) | 1.09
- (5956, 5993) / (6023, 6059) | 1.01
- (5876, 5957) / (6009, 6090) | 1.09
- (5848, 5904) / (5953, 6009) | 1.07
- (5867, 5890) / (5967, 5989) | 1.06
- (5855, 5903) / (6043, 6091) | 1.12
